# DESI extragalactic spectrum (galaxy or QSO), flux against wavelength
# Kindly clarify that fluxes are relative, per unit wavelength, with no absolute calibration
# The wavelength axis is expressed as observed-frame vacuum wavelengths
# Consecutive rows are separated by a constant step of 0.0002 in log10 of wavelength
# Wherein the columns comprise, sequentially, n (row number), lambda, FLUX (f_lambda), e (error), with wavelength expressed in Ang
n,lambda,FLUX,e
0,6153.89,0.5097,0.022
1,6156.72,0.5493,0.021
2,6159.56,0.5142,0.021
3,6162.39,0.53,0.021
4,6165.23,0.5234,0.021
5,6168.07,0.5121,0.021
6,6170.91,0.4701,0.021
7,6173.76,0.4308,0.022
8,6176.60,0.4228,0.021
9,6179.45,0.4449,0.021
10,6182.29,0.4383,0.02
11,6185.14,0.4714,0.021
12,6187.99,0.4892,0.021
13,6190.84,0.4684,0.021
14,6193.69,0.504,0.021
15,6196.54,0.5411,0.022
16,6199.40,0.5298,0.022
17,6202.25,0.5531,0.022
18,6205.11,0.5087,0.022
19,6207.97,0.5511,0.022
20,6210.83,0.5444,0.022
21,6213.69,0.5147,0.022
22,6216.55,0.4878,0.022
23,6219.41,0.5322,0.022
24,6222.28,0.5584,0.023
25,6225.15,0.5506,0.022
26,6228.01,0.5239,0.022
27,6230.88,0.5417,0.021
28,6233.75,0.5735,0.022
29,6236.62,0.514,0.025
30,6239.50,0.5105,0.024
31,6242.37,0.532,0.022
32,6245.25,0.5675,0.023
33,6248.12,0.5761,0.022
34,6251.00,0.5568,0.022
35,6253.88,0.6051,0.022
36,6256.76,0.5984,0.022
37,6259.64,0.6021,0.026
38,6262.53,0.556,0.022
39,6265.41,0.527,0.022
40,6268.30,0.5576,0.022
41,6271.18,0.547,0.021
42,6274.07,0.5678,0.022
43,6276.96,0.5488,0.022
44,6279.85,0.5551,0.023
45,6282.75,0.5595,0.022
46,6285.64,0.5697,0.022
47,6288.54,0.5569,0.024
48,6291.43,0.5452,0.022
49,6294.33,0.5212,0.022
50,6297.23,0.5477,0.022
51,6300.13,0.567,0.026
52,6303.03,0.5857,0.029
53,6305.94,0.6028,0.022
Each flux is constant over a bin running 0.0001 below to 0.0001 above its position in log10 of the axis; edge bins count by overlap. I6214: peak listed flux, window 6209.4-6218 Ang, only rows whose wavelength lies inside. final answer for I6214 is 0.5444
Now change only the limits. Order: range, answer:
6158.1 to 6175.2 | 0.53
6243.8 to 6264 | 0.6051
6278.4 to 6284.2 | 0.5595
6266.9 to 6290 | 0.5697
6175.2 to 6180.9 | 0.4449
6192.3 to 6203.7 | 0.5531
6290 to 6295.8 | 0.5452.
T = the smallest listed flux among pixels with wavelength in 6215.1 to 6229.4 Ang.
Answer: 0.4878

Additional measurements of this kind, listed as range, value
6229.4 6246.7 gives 0.5105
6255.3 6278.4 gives 0.527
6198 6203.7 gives 0.5298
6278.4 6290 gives 0.5551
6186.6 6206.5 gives 0.4684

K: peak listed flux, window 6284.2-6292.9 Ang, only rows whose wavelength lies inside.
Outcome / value 0.5697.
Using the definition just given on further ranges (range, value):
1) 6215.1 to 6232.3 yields 0.5584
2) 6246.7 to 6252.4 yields 0.5761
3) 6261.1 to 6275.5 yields 0.5678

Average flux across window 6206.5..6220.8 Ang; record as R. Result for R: 0.526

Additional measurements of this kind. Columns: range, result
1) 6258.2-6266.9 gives 0.561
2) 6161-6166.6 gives 0.527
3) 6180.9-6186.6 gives 0.455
